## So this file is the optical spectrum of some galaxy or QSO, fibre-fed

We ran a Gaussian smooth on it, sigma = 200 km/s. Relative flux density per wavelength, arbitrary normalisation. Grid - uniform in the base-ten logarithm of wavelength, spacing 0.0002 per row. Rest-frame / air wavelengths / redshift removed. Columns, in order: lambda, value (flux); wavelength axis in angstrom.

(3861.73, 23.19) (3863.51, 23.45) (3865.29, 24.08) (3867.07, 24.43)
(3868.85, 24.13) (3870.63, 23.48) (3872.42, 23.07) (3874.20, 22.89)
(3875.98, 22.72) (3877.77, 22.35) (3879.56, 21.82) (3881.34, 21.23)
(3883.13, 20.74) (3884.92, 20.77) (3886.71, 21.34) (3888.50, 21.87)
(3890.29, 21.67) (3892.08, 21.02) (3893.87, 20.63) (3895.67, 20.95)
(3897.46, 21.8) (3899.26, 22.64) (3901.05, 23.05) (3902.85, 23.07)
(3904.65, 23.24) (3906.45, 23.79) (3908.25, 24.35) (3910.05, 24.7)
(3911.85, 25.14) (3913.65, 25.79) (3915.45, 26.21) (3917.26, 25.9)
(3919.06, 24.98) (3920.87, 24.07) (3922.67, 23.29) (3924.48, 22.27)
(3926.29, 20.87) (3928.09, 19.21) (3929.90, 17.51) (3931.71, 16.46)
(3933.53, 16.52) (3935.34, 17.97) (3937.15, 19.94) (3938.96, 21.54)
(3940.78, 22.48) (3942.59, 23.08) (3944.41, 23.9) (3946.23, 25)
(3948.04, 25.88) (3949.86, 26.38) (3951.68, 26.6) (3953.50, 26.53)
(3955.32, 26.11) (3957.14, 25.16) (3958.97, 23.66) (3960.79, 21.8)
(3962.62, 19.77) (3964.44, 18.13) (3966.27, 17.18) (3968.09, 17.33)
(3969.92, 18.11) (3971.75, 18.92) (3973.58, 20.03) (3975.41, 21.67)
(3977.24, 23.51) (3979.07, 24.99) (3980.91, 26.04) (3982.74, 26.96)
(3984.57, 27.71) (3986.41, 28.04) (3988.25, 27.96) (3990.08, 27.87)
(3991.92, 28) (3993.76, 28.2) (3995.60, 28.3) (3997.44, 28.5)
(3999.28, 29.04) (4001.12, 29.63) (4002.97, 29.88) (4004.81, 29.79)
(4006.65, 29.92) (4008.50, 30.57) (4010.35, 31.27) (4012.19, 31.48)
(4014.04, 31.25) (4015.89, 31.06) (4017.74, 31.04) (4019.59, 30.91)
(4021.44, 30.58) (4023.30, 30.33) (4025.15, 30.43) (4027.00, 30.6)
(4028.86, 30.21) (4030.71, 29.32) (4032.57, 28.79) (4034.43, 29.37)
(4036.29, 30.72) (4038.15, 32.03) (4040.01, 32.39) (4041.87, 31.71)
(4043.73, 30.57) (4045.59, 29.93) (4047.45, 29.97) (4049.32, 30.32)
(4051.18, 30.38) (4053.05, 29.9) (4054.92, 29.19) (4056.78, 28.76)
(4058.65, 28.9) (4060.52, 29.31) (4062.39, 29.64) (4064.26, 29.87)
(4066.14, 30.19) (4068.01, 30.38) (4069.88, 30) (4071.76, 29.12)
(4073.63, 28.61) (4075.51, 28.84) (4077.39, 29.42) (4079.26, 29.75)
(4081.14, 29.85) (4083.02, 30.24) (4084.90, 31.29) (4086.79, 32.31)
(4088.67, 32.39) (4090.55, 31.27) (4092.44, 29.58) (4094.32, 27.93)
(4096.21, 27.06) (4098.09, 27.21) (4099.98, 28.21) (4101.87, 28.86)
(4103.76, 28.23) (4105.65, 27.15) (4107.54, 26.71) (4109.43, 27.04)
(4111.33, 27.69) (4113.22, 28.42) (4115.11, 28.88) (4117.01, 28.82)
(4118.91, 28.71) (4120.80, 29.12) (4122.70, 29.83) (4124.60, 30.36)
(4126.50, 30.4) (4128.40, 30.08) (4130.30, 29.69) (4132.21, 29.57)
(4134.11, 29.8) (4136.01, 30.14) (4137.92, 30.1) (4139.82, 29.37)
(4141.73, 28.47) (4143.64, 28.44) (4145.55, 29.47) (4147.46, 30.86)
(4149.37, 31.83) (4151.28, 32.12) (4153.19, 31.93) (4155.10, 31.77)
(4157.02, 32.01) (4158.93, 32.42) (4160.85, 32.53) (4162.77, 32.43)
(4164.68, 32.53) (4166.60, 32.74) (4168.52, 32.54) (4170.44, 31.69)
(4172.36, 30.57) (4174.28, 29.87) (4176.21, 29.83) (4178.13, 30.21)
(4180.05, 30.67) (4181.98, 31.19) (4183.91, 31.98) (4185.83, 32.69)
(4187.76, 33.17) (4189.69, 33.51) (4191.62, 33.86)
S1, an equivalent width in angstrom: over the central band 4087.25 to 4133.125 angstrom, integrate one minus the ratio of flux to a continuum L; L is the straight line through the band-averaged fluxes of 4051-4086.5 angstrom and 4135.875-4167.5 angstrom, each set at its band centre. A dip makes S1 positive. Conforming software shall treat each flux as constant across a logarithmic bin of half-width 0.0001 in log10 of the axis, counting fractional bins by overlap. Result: 2.3 angstrom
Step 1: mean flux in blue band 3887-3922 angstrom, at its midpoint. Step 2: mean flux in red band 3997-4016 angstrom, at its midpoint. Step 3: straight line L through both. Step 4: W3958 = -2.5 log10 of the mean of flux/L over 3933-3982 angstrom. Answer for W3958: 0.21 mag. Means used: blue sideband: 23.4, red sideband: 30.2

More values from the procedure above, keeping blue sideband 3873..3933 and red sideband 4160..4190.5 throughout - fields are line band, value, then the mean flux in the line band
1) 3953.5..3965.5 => 0.07 mag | 22.7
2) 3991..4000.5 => -0.12 mag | 28.5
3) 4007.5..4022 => -0.18 mag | 31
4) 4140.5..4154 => 0.01 mag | 30.4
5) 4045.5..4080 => -0.07 mag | 29.6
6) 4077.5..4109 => -0.01 mag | 29.2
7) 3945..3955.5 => -0.09 mag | 26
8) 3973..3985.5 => 0.02 mag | 24.5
